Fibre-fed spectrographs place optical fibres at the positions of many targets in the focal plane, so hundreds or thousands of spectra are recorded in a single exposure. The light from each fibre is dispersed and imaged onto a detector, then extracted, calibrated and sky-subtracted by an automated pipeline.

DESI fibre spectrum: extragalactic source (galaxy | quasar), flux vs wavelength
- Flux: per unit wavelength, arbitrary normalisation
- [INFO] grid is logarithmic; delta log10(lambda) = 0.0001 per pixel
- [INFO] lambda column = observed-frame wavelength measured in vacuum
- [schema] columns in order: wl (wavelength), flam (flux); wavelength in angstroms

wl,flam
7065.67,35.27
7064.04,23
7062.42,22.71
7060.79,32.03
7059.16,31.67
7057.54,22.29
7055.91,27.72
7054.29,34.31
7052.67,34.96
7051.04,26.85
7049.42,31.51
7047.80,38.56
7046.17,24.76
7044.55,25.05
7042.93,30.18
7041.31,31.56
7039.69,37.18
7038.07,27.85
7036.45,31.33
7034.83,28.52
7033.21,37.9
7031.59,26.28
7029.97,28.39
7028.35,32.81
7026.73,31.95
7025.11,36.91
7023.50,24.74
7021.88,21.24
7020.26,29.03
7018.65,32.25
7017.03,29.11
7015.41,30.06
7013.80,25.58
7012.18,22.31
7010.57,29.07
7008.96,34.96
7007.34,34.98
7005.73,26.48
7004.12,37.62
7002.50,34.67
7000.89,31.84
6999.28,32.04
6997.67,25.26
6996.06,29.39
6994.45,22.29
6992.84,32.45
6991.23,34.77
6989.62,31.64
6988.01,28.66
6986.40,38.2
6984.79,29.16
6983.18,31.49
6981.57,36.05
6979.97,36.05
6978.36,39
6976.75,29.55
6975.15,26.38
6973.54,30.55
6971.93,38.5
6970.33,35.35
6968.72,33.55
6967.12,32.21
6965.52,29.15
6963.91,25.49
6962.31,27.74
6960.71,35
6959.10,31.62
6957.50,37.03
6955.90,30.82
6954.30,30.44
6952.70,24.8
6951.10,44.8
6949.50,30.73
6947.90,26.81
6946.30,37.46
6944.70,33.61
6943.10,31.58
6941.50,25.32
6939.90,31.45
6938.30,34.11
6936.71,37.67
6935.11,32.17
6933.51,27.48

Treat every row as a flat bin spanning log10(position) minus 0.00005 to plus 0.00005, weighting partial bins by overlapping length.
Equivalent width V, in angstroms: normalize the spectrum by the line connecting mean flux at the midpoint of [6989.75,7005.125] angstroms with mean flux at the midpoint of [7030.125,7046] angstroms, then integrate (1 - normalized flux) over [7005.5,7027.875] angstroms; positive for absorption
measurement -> 1.0 angstroms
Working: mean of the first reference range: 31.1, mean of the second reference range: 30.3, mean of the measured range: 29.3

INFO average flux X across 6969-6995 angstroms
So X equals 32.6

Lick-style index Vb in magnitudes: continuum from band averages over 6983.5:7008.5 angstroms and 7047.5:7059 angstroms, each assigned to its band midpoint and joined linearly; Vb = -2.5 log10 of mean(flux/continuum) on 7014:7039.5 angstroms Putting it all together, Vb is 0.04 mag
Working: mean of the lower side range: 31.3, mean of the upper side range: 30.6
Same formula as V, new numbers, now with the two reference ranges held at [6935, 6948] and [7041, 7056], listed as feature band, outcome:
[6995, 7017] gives 0.9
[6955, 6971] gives 0.2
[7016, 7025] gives 0.9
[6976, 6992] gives -0.8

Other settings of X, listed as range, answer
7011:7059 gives 29.7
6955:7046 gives 31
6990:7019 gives 30.3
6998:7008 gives 32.6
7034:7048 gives 30.2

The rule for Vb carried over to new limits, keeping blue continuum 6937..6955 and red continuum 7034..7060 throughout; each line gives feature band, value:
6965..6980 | -0.04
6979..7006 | -0.02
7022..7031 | 0.02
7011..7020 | 0.11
